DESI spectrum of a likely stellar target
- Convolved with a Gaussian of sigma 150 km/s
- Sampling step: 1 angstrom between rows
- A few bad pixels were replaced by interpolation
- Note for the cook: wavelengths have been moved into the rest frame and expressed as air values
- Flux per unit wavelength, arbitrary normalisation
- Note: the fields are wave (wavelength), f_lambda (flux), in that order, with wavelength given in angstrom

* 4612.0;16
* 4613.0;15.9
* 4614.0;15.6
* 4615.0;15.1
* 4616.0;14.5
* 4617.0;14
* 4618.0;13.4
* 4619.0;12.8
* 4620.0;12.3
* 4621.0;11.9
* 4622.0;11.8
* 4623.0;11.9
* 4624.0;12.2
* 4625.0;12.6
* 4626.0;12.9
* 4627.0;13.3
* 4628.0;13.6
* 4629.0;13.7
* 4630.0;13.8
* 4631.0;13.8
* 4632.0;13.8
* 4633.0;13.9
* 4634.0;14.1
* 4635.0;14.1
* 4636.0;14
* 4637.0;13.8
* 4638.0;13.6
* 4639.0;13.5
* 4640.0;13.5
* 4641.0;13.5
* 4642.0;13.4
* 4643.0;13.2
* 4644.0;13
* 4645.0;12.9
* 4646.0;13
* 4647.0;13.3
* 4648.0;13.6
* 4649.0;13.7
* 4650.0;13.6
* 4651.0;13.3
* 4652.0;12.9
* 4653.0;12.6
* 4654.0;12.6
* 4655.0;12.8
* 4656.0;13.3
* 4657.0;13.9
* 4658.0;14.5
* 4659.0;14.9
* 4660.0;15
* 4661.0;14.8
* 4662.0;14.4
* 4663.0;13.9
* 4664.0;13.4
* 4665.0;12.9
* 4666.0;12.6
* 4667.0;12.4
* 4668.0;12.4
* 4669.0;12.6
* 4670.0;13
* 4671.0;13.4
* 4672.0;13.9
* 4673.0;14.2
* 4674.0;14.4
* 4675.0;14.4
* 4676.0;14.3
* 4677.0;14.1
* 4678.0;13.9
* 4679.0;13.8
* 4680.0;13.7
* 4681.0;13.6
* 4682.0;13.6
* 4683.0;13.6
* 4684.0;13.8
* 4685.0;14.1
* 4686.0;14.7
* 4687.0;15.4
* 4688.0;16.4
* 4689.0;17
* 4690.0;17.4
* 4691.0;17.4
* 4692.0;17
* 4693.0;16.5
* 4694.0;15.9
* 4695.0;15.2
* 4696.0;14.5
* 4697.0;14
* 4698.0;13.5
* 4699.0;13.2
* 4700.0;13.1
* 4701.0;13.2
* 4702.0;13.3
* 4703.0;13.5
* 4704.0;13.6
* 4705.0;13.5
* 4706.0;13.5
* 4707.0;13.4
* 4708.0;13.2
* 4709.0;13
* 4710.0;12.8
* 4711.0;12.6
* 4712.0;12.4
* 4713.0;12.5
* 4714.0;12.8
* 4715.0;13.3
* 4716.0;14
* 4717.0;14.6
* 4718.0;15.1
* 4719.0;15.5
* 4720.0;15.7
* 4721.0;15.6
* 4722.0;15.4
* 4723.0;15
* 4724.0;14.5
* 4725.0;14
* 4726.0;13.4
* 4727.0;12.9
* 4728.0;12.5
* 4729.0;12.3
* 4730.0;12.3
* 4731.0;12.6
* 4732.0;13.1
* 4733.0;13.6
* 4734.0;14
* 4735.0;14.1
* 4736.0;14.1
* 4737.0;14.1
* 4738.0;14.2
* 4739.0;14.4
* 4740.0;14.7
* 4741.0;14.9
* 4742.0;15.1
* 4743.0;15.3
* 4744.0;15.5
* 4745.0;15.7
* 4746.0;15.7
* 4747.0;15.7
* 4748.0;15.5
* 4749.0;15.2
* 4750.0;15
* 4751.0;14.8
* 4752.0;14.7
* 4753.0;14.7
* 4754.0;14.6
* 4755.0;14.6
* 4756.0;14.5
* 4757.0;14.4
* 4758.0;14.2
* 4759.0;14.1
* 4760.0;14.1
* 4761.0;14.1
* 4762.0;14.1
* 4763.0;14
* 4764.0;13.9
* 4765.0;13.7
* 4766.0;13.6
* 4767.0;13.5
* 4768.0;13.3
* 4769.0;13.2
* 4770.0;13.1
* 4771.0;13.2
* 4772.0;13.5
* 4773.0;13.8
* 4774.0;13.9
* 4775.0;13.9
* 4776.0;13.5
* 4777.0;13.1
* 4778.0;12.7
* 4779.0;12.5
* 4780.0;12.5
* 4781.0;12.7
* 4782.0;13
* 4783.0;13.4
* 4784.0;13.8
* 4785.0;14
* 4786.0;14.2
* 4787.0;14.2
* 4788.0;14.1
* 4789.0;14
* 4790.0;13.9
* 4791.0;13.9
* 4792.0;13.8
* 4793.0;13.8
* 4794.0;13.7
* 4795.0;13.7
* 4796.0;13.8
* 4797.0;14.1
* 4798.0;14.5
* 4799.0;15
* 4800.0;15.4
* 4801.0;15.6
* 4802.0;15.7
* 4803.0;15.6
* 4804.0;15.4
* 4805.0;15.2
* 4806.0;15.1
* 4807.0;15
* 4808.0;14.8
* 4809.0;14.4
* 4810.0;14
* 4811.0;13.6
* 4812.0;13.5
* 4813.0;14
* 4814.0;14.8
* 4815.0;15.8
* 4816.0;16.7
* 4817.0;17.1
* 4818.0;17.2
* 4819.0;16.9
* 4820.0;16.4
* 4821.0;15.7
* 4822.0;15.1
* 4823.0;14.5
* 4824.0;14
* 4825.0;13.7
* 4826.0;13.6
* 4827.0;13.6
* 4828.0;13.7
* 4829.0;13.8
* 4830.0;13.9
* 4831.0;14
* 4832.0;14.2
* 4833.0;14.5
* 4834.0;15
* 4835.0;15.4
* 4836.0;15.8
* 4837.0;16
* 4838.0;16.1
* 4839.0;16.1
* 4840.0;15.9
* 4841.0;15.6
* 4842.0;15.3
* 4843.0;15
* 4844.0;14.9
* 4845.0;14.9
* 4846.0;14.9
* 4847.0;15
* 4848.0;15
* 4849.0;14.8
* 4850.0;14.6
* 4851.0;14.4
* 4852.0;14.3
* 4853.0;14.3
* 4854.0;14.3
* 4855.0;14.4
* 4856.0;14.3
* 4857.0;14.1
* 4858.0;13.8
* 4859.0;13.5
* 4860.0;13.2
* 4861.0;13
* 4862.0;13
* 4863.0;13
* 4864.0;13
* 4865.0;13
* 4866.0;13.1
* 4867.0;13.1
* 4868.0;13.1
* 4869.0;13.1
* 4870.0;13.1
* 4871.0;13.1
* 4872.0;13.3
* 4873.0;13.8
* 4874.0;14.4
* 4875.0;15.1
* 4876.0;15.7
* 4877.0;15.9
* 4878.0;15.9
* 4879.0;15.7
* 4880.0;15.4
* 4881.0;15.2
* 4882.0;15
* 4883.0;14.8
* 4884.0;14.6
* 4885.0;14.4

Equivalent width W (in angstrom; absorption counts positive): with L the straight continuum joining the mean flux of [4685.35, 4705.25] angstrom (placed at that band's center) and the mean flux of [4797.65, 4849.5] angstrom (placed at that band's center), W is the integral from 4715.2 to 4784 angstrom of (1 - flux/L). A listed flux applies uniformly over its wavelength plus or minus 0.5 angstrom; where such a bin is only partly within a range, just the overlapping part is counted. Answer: 4.1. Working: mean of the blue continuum 14.9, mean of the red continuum 15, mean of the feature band 14.1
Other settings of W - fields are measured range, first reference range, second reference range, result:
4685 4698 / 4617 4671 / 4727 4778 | -2.0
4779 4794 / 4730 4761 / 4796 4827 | 1.2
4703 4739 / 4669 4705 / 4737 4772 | 1.8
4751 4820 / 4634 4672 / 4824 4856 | 0.5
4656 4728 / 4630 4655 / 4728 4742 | -2.7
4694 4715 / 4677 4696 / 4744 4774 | 2.1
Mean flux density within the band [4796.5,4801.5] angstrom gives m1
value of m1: 14.9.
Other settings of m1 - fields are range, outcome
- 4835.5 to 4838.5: 16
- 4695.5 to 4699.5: 13.8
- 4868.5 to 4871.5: 13.1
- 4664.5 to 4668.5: 12.6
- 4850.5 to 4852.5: 14.4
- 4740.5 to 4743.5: 15.1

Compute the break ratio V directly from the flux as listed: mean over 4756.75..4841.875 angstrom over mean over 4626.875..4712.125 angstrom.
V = 1.04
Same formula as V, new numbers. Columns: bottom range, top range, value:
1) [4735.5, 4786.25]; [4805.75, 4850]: 1.06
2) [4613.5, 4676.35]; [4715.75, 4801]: 1.05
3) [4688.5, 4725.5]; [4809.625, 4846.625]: 1.05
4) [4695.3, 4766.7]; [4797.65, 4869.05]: 1.04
